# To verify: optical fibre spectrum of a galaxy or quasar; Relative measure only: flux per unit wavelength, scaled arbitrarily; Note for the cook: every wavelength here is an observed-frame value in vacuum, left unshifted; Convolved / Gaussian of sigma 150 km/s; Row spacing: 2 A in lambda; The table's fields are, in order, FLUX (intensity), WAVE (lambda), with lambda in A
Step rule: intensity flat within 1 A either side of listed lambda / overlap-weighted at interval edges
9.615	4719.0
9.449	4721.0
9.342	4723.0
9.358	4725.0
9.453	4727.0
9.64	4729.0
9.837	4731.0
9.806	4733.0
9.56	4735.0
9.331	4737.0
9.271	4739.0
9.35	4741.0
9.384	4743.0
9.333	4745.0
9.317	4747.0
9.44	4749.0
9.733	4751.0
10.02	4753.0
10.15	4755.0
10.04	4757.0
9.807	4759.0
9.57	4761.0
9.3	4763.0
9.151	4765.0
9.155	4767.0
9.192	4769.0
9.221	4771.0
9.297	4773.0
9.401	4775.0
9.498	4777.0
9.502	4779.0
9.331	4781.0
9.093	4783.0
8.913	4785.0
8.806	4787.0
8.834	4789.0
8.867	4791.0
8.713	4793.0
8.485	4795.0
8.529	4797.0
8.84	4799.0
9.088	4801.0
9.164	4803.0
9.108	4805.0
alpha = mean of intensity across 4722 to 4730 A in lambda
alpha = 9.45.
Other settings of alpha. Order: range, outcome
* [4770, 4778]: 9.35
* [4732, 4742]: 9.46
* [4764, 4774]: 9.2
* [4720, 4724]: 9.4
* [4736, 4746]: 9.33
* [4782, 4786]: 9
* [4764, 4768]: 9.15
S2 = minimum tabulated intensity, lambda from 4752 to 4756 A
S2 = 10.02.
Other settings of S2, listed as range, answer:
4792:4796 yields 8.485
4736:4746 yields 9.271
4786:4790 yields 8.806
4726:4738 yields 9.331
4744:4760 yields 9.317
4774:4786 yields 8.913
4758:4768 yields 9.151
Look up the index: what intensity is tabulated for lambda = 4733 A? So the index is 9.806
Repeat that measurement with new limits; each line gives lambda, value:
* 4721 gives 9.449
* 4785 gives 8.913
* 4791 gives 8.867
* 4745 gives 9.333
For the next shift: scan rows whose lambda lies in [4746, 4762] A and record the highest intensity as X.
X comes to 10.15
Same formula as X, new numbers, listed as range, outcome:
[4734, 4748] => 9.56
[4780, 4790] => 9.331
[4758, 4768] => 9.807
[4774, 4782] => 9.502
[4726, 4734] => 9.837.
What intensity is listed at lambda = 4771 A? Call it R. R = 9.221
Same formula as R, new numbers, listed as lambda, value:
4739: 9.271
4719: 9.615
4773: 9.297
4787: 8.806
